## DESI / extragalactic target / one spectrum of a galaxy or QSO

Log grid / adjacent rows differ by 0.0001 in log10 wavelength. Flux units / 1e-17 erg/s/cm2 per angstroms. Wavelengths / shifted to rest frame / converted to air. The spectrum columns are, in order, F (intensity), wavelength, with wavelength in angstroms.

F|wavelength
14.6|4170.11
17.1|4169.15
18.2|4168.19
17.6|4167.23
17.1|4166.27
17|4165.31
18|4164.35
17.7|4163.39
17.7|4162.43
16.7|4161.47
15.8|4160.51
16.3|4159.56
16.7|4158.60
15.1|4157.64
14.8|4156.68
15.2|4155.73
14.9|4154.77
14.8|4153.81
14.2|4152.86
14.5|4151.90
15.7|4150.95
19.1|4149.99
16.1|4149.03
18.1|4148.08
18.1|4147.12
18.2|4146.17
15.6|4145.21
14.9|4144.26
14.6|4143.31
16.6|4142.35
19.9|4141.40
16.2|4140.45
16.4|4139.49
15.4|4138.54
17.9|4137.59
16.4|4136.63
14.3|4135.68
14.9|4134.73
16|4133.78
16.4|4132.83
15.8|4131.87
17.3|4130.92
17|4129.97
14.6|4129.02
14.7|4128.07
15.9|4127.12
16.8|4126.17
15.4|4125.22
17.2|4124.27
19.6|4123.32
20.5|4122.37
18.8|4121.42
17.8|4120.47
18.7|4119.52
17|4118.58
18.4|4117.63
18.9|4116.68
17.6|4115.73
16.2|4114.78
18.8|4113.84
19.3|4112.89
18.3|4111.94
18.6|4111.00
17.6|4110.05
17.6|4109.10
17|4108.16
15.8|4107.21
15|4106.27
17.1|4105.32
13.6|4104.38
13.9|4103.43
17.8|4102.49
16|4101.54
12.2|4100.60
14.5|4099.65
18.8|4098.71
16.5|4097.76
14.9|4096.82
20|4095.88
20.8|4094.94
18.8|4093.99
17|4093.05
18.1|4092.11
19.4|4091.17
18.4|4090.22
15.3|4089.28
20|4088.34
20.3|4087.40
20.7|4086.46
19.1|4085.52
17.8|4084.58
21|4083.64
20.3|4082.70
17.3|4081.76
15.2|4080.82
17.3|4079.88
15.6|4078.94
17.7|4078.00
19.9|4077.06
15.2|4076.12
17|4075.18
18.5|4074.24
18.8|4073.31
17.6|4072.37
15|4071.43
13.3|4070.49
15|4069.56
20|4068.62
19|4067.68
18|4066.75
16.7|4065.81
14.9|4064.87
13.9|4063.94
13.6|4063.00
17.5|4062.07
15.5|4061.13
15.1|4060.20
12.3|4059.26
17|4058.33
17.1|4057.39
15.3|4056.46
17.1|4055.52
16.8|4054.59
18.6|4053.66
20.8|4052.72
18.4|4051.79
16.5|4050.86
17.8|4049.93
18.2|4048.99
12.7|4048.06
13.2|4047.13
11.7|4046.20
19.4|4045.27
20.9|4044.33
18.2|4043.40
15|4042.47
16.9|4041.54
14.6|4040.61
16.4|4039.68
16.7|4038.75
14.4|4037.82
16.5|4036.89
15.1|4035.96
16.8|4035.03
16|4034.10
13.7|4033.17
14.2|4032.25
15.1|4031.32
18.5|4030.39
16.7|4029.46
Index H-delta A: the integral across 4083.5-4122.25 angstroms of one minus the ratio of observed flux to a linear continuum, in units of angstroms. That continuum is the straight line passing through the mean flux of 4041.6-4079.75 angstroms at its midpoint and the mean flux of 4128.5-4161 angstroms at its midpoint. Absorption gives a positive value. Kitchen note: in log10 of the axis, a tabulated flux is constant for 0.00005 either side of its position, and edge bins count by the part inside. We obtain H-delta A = -3.01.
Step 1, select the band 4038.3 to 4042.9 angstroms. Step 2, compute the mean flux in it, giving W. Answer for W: 15.9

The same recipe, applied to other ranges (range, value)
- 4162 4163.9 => 17.7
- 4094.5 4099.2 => 18.2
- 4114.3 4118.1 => 17.8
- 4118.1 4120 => 17.9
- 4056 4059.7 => 15.5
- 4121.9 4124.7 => 19.1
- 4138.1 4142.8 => 16.9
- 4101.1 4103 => 16.8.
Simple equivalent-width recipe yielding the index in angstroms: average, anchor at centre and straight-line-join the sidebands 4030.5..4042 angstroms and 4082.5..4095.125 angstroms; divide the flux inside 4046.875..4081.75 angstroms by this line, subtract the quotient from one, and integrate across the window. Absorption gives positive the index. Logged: 1.68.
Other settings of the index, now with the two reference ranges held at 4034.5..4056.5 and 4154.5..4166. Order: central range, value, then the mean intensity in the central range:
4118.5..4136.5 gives -0.36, 16.8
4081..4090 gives -1.32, 19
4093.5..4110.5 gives -0.07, 16.5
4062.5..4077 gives 0.01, 16.5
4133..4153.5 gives 0.09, 16.3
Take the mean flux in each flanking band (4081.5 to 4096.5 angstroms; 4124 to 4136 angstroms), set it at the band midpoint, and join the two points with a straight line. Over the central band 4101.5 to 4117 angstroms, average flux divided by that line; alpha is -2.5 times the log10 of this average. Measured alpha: 0.03 mag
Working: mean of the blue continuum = 19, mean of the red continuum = 15.9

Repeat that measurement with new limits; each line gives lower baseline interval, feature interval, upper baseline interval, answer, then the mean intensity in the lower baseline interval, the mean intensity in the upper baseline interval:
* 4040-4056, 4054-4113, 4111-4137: -0.003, 16.9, 17.2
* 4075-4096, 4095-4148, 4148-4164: 0.021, 18.3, 16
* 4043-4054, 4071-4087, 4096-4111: -0.085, 17.2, 16.1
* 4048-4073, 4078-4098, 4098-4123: -0.088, 16.5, 17.2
